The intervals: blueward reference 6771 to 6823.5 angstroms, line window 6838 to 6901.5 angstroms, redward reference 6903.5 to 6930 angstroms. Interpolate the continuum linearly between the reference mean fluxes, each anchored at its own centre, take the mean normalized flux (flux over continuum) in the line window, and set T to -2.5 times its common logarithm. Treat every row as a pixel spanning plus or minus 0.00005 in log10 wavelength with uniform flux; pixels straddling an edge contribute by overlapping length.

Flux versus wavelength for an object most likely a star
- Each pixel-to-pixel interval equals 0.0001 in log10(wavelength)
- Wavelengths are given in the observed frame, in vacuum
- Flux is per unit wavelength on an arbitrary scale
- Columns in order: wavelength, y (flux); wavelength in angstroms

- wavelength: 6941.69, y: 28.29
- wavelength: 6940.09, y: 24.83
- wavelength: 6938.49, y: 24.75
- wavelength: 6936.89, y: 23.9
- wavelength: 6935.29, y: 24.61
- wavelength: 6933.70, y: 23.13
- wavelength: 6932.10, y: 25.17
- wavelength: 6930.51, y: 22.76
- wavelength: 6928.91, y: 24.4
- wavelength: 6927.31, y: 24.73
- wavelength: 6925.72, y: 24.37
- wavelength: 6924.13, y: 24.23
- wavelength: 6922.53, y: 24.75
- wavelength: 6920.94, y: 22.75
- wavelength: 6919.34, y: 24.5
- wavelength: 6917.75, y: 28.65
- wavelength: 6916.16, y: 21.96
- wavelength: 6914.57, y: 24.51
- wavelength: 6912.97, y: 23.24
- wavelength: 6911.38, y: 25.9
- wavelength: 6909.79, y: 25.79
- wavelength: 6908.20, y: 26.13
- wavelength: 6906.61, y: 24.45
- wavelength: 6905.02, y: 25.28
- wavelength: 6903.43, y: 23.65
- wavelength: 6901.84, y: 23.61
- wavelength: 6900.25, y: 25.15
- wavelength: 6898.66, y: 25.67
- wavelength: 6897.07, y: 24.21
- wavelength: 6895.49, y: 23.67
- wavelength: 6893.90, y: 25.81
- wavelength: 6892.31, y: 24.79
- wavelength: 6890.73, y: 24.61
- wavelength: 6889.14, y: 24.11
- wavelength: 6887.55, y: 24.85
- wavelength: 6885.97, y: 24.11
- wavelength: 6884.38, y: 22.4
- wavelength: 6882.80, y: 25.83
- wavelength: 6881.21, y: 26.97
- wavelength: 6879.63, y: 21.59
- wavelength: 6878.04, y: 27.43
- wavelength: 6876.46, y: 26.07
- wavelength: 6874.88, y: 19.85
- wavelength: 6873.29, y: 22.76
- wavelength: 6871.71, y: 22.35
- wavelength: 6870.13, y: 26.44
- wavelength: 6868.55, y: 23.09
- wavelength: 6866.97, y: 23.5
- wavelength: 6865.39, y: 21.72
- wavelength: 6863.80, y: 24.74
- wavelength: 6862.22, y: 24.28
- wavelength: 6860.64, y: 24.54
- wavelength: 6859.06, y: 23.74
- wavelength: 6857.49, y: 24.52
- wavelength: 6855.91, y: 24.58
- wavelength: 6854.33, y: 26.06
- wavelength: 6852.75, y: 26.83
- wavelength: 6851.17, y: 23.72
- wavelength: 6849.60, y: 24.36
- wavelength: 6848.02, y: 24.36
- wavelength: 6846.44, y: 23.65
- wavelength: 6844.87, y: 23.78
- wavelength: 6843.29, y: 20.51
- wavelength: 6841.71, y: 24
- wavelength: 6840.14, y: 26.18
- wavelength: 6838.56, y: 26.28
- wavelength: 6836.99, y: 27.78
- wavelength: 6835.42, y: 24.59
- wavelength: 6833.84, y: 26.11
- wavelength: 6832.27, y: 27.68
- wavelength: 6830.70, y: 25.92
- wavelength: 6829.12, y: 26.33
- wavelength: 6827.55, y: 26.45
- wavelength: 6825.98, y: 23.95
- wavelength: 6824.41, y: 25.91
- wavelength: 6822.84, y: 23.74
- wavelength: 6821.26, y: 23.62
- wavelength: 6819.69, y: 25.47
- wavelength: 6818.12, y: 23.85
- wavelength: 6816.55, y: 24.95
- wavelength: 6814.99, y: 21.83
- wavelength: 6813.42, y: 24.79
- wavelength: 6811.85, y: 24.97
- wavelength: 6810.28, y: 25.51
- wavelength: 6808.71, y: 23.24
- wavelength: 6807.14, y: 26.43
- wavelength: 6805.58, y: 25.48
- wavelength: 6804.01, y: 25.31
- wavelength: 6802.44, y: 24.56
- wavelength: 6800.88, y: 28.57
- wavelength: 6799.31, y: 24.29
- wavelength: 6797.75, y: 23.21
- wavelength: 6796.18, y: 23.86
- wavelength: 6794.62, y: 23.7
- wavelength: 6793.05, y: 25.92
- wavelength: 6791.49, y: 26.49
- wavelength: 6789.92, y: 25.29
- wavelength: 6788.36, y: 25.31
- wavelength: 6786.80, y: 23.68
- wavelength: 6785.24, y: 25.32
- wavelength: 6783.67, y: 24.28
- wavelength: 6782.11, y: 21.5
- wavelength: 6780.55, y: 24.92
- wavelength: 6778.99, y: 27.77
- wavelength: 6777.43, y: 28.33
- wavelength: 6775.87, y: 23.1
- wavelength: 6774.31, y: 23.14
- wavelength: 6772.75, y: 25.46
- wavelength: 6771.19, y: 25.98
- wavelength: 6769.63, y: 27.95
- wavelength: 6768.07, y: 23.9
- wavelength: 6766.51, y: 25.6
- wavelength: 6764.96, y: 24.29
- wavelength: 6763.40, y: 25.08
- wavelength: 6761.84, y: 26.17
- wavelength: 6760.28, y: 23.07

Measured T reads 0.02 mag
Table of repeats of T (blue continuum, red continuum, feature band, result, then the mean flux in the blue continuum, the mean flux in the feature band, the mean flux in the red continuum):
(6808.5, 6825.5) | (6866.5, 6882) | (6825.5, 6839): -0.08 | 24.4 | 26.2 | 24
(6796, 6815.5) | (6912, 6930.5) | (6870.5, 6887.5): 0.02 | 24.8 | 24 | 24.3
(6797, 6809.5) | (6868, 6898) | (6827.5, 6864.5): -0.01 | 25.1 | 25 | 24.3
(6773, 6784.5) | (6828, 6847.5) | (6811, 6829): 0.02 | 24.8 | 24.6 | 25.2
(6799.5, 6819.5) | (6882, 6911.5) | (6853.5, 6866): 0.02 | 25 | 24.3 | 24.7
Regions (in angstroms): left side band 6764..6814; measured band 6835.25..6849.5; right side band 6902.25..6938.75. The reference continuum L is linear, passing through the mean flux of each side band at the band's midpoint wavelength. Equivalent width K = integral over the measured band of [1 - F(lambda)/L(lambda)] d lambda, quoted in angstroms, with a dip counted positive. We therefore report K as 0.2 angstroms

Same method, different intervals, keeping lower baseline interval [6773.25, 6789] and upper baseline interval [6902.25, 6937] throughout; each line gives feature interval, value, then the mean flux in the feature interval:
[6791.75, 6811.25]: -0.3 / 25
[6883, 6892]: 0.1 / 24.2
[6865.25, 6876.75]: 0.7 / 23.2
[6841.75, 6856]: 0.3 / 24.2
